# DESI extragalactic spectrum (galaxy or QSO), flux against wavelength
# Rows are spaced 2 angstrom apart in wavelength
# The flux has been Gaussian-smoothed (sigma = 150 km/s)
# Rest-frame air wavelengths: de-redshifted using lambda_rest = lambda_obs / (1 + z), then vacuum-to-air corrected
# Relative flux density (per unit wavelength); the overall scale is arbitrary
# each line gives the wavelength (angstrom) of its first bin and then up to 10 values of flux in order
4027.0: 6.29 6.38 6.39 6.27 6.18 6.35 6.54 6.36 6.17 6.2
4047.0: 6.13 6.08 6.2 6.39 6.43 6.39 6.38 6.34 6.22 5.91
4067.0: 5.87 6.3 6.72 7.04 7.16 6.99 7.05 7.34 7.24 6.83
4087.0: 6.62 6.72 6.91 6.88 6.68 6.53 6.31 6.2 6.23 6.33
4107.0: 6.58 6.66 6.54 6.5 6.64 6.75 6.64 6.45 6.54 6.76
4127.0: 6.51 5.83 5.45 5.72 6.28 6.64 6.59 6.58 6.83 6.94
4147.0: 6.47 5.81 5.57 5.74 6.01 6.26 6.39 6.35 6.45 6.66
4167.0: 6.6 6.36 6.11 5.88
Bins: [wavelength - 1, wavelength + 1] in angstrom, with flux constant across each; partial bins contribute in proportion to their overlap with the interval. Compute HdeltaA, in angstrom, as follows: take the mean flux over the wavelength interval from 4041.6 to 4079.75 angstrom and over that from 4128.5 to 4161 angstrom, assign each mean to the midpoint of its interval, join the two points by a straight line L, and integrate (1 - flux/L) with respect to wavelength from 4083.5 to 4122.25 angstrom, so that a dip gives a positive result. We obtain -1.7 angstrom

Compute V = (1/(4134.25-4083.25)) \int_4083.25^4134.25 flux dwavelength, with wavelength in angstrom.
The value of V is 6.48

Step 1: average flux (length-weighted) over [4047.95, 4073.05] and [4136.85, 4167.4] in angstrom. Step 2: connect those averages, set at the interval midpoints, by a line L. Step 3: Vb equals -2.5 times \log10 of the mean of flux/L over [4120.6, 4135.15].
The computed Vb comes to 0.03 mag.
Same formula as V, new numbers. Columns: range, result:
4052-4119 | 6.6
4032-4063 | 6.29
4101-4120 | 6.52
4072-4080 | 7.06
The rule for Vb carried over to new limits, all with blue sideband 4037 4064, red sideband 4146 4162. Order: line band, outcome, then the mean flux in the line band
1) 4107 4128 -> -0.08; 6.6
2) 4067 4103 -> -0.09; 6.75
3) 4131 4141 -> -0.02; 6.25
